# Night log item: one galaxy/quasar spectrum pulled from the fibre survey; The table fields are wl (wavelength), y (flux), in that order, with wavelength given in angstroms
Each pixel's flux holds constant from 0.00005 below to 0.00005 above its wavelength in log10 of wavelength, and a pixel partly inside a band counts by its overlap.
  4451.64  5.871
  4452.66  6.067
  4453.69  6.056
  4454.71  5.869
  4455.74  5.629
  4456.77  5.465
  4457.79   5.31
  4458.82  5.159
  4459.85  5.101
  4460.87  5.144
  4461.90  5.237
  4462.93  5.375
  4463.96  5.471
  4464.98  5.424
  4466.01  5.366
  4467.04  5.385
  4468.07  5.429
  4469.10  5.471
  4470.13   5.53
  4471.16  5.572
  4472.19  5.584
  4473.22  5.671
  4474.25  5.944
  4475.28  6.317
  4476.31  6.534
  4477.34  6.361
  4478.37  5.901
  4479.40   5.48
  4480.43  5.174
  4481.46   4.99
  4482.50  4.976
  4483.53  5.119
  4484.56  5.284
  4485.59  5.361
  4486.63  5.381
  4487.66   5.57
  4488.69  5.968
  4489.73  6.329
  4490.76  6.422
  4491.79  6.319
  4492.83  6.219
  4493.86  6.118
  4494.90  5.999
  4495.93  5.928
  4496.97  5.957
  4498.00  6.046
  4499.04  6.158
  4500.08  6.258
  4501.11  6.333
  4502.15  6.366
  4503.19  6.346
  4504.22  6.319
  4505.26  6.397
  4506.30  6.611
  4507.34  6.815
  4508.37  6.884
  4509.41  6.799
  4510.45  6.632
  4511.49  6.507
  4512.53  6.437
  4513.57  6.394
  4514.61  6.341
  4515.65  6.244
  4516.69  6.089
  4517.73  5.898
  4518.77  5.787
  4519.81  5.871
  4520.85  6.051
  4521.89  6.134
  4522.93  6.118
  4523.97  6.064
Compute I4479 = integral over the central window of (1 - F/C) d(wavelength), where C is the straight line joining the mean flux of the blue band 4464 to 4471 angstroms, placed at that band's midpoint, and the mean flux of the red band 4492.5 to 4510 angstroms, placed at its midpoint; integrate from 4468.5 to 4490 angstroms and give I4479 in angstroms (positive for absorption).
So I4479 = 0.4 angstroms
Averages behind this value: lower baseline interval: 5.44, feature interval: 5.63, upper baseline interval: 6.33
